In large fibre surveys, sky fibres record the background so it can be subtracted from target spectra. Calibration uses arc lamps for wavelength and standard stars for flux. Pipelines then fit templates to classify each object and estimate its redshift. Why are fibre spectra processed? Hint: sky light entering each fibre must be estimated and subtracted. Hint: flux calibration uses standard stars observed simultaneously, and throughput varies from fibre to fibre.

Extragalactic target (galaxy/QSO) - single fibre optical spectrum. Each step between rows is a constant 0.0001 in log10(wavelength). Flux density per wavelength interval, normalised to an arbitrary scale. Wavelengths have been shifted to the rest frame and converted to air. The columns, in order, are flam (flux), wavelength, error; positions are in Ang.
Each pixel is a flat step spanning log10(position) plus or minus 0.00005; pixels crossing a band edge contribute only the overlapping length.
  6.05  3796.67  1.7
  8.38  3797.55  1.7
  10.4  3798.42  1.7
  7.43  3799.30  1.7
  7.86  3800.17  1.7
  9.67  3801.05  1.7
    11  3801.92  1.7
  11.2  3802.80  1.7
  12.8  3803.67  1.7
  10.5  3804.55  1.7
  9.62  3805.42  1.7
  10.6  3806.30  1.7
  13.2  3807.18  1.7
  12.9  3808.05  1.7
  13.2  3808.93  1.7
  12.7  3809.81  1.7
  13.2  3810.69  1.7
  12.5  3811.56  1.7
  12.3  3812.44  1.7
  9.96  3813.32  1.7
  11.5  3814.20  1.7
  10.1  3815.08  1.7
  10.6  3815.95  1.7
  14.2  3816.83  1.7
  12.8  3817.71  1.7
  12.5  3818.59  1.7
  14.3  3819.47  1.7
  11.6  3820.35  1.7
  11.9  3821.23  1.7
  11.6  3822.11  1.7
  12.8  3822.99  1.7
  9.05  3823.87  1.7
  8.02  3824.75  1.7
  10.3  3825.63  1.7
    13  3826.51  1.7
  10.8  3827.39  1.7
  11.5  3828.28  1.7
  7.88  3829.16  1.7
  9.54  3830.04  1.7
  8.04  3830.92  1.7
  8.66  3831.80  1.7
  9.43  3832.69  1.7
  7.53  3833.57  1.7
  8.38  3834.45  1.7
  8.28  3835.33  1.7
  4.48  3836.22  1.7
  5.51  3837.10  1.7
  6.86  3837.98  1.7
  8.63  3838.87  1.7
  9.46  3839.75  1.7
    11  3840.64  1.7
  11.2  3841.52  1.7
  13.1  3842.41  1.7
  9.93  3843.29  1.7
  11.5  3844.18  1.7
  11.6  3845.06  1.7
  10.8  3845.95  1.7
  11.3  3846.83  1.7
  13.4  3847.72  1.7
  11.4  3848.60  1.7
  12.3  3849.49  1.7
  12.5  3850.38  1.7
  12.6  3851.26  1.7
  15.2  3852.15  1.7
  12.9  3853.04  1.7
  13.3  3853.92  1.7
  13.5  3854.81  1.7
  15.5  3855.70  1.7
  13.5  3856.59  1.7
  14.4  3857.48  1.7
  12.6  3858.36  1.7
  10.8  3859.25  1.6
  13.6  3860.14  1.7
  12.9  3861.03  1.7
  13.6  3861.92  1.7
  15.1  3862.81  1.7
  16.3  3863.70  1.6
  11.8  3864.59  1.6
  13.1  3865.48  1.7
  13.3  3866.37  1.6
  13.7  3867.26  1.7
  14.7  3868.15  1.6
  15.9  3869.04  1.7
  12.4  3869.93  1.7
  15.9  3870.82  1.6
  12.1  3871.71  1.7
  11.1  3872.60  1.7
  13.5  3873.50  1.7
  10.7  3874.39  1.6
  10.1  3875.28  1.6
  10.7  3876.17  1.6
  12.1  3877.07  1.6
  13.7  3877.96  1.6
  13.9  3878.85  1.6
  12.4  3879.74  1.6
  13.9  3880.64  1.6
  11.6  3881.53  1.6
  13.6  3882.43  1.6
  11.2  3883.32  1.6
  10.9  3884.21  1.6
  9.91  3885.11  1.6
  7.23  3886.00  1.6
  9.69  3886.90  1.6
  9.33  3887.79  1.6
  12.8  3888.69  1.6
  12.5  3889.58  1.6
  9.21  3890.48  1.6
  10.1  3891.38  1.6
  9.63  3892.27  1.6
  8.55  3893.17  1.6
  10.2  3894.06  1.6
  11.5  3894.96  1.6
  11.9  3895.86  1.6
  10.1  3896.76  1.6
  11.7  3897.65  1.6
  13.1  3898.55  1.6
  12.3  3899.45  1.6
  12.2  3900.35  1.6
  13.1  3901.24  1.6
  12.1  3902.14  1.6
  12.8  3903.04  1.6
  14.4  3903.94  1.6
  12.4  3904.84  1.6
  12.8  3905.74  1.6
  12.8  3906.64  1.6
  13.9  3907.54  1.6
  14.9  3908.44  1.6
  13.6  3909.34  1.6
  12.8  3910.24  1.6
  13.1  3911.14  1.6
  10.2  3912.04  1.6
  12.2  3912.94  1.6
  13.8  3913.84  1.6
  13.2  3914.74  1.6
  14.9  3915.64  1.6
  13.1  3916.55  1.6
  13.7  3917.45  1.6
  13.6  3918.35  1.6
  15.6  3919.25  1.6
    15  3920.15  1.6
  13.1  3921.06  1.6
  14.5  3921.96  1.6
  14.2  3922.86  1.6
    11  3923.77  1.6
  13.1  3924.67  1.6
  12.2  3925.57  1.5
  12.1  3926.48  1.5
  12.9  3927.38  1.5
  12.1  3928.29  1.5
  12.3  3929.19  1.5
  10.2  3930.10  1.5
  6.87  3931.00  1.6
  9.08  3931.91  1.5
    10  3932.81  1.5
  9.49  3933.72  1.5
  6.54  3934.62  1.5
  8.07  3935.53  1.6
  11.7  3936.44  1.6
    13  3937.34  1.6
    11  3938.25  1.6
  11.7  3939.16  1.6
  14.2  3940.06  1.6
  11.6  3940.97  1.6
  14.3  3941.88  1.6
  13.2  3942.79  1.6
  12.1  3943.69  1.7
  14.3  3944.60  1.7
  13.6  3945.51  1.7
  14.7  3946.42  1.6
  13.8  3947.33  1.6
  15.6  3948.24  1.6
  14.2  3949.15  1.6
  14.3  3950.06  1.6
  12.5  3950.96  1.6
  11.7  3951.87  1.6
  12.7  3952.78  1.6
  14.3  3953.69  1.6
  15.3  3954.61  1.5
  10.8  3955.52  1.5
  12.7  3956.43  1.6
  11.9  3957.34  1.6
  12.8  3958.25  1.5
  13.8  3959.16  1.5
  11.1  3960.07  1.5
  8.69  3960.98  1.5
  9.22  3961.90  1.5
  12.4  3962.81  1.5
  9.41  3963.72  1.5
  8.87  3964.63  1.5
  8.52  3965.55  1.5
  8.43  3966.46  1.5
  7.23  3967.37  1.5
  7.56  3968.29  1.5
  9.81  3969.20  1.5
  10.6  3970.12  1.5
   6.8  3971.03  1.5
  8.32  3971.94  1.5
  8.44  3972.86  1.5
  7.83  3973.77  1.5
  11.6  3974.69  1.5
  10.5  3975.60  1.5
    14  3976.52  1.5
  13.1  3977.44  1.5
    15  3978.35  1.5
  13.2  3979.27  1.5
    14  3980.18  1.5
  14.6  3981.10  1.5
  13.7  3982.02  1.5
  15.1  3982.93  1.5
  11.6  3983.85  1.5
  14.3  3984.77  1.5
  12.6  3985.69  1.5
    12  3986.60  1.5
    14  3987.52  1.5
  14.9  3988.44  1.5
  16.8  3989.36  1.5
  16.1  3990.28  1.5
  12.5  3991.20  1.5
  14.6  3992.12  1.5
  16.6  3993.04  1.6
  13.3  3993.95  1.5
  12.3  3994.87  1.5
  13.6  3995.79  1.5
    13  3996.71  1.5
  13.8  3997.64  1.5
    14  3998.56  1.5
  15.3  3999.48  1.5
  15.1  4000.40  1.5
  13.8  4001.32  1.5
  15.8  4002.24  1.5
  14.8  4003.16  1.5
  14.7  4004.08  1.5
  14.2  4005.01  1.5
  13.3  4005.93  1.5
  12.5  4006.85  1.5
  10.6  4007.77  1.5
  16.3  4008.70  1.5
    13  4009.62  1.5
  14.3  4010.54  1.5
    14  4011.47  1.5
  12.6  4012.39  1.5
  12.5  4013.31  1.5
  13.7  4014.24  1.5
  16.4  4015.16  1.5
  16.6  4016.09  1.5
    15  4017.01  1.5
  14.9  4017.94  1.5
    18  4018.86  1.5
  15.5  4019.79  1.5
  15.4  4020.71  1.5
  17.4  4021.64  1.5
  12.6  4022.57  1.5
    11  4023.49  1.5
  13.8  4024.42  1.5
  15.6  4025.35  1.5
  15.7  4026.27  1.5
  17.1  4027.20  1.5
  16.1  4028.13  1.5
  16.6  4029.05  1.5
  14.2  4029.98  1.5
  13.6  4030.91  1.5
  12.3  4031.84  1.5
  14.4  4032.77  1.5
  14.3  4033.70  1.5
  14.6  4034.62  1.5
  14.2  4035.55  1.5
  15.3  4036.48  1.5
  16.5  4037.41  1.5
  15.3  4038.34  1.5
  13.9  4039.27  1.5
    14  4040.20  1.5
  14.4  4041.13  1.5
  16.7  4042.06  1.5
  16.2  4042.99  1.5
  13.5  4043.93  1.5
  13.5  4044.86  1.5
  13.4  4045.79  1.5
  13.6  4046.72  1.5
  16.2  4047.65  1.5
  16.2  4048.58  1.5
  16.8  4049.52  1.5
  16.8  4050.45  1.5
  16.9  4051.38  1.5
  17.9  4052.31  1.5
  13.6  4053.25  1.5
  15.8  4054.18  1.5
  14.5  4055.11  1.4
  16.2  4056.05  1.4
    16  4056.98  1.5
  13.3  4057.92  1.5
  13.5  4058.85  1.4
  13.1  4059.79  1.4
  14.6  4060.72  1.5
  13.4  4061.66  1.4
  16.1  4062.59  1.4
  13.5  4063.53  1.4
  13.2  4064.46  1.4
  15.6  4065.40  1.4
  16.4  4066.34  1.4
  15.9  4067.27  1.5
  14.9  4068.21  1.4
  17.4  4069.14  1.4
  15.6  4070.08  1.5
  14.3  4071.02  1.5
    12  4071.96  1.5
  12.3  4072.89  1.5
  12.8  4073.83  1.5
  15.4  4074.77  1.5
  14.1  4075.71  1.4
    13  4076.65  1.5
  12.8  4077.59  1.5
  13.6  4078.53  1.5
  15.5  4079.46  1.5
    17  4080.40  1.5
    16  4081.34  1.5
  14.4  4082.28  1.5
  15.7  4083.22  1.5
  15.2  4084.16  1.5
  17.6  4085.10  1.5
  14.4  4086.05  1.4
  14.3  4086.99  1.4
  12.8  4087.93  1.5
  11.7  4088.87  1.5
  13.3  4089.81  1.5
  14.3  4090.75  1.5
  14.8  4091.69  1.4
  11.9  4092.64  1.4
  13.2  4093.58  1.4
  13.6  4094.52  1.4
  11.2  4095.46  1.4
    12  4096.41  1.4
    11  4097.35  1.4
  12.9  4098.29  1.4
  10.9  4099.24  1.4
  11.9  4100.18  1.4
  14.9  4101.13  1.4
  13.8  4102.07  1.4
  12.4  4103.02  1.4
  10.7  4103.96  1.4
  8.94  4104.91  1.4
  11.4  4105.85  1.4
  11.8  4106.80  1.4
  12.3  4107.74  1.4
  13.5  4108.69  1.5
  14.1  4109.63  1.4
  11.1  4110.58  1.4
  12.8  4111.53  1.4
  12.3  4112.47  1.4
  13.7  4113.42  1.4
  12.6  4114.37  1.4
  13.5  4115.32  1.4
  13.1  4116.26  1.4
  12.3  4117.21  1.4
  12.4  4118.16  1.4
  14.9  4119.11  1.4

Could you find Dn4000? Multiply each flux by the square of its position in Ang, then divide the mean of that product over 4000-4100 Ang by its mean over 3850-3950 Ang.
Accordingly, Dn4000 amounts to 1.3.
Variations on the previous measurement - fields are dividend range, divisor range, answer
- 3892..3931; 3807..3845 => 1.24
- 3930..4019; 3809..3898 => 1.16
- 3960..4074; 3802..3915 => 1.27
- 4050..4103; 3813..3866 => 1.41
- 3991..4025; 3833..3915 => 1.28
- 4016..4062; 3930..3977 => 1.40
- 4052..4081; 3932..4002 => 1.25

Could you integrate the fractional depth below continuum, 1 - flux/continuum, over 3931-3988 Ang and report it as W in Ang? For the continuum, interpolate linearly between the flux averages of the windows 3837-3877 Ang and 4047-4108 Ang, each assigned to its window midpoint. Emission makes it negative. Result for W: 6.4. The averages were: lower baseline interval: 12.4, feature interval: 11.7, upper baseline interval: 14.1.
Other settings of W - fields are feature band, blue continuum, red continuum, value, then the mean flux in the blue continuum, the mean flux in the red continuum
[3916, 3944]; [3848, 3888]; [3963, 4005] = 1.35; 12.7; 12.5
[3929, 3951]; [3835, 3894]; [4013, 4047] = 2.14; 11.8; 14.8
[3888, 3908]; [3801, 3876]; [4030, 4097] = 0.99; 11.6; 14.5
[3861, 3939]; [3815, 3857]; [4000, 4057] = 0.14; 10.9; 14.8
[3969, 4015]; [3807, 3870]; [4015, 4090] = 2.43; 11.7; 14.9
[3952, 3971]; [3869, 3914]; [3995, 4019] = 3.69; 12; 14.2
